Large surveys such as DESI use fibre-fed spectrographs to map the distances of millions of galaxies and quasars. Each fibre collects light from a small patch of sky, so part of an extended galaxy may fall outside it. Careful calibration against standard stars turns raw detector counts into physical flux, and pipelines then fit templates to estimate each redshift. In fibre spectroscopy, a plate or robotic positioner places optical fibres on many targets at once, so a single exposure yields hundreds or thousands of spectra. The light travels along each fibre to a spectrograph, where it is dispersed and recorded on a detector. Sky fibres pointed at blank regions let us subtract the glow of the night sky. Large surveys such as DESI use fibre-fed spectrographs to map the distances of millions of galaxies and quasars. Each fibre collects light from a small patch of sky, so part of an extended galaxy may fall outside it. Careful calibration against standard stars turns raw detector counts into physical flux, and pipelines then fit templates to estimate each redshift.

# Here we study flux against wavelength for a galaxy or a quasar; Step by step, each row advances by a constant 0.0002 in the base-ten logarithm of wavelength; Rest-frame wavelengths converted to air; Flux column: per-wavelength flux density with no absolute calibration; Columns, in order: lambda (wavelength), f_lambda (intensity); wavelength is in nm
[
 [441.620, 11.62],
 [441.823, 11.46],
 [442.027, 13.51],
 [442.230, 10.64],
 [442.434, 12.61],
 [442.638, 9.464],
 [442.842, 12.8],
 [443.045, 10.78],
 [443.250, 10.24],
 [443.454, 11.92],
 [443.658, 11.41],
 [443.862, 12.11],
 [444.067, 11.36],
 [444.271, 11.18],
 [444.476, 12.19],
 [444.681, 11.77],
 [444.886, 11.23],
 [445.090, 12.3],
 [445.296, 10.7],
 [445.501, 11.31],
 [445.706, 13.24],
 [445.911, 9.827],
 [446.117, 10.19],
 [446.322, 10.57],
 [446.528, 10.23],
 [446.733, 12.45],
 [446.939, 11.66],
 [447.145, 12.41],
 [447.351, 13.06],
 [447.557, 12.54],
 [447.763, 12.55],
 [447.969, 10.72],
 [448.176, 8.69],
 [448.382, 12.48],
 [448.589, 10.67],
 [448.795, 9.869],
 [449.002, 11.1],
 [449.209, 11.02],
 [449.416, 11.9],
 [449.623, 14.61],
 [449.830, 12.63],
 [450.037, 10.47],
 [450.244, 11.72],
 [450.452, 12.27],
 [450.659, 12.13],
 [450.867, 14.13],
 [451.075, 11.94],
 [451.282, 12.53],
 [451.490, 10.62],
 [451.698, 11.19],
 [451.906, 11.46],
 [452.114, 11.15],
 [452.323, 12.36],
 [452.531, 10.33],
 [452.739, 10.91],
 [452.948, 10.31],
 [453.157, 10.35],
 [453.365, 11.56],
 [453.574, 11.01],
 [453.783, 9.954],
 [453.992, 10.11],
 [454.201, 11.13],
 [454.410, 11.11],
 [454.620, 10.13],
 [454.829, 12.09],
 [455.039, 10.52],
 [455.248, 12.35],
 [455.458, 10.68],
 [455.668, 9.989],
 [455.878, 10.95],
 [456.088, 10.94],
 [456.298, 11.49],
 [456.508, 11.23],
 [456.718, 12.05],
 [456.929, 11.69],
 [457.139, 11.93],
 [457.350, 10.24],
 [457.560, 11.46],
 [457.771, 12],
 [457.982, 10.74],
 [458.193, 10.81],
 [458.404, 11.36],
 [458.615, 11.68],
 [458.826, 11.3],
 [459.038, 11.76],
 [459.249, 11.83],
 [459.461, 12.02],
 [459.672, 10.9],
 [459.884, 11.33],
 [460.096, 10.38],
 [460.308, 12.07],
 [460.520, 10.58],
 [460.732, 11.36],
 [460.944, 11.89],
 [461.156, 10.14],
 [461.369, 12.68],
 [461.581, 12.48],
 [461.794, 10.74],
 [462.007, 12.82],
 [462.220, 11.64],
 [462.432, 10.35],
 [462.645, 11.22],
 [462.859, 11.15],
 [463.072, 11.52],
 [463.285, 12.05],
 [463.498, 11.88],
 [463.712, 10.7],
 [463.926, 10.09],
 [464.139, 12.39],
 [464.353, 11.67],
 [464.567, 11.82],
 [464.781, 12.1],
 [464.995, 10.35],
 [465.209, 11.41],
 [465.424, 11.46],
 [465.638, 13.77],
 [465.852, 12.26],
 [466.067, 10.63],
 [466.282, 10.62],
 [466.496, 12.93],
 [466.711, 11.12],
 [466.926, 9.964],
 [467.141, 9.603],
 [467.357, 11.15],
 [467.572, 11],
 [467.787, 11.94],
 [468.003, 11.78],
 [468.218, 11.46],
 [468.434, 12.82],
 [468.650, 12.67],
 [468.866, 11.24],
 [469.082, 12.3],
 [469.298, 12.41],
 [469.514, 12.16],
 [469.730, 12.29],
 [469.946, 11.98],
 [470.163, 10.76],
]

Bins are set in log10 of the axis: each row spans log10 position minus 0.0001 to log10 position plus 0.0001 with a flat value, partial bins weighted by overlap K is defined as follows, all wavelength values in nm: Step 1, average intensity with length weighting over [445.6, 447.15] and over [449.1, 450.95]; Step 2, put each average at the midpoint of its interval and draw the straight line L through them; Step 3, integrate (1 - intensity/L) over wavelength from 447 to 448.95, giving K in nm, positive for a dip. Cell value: 0.04 nm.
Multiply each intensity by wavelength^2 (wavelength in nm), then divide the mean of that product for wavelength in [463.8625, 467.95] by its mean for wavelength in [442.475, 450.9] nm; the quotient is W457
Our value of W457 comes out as 1.07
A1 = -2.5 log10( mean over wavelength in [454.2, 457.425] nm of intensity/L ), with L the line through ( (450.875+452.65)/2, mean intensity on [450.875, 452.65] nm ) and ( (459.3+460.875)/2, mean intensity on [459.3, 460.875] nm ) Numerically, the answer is 0.026 mag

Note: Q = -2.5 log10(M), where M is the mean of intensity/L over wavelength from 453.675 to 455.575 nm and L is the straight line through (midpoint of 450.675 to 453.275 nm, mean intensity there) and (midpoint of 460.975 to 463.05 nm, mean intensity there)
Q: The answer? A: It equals 0.06 mag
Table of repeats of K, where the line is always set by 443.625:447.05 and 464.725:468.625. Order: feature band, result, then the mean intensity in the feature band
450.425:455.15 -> 0.07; 11.3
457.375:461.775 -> 0.02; 11.4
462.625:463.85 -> 0.01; 11.4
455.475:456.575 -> 0.05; 10.9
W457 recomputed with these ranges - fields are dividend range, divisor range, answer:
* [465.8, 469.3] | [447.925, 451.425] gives 1.06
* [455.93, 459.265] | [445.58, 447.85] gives 1.02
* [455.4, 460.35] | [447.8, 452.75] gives 1.01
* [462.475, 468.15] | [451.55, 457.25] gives 1.08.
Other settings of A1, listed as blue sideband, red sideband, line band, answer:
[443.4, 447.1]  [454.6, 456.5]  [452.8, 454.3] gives 0.050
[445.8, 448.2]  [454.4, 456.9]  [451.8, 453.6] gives 0.015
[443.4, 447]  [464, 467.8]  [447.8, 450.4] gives 0.004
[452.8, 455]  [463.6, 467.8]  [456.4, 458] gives -0.051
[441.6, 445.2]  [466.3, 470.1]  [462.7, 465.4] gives 0.021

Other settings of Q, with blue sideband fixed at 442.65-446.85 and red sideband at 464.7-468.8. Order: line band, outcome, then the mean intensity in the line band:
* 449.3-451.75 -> -0.07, 12.2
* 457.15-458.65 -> 0.02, 11.2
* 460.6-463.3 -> 0.00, 11.5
